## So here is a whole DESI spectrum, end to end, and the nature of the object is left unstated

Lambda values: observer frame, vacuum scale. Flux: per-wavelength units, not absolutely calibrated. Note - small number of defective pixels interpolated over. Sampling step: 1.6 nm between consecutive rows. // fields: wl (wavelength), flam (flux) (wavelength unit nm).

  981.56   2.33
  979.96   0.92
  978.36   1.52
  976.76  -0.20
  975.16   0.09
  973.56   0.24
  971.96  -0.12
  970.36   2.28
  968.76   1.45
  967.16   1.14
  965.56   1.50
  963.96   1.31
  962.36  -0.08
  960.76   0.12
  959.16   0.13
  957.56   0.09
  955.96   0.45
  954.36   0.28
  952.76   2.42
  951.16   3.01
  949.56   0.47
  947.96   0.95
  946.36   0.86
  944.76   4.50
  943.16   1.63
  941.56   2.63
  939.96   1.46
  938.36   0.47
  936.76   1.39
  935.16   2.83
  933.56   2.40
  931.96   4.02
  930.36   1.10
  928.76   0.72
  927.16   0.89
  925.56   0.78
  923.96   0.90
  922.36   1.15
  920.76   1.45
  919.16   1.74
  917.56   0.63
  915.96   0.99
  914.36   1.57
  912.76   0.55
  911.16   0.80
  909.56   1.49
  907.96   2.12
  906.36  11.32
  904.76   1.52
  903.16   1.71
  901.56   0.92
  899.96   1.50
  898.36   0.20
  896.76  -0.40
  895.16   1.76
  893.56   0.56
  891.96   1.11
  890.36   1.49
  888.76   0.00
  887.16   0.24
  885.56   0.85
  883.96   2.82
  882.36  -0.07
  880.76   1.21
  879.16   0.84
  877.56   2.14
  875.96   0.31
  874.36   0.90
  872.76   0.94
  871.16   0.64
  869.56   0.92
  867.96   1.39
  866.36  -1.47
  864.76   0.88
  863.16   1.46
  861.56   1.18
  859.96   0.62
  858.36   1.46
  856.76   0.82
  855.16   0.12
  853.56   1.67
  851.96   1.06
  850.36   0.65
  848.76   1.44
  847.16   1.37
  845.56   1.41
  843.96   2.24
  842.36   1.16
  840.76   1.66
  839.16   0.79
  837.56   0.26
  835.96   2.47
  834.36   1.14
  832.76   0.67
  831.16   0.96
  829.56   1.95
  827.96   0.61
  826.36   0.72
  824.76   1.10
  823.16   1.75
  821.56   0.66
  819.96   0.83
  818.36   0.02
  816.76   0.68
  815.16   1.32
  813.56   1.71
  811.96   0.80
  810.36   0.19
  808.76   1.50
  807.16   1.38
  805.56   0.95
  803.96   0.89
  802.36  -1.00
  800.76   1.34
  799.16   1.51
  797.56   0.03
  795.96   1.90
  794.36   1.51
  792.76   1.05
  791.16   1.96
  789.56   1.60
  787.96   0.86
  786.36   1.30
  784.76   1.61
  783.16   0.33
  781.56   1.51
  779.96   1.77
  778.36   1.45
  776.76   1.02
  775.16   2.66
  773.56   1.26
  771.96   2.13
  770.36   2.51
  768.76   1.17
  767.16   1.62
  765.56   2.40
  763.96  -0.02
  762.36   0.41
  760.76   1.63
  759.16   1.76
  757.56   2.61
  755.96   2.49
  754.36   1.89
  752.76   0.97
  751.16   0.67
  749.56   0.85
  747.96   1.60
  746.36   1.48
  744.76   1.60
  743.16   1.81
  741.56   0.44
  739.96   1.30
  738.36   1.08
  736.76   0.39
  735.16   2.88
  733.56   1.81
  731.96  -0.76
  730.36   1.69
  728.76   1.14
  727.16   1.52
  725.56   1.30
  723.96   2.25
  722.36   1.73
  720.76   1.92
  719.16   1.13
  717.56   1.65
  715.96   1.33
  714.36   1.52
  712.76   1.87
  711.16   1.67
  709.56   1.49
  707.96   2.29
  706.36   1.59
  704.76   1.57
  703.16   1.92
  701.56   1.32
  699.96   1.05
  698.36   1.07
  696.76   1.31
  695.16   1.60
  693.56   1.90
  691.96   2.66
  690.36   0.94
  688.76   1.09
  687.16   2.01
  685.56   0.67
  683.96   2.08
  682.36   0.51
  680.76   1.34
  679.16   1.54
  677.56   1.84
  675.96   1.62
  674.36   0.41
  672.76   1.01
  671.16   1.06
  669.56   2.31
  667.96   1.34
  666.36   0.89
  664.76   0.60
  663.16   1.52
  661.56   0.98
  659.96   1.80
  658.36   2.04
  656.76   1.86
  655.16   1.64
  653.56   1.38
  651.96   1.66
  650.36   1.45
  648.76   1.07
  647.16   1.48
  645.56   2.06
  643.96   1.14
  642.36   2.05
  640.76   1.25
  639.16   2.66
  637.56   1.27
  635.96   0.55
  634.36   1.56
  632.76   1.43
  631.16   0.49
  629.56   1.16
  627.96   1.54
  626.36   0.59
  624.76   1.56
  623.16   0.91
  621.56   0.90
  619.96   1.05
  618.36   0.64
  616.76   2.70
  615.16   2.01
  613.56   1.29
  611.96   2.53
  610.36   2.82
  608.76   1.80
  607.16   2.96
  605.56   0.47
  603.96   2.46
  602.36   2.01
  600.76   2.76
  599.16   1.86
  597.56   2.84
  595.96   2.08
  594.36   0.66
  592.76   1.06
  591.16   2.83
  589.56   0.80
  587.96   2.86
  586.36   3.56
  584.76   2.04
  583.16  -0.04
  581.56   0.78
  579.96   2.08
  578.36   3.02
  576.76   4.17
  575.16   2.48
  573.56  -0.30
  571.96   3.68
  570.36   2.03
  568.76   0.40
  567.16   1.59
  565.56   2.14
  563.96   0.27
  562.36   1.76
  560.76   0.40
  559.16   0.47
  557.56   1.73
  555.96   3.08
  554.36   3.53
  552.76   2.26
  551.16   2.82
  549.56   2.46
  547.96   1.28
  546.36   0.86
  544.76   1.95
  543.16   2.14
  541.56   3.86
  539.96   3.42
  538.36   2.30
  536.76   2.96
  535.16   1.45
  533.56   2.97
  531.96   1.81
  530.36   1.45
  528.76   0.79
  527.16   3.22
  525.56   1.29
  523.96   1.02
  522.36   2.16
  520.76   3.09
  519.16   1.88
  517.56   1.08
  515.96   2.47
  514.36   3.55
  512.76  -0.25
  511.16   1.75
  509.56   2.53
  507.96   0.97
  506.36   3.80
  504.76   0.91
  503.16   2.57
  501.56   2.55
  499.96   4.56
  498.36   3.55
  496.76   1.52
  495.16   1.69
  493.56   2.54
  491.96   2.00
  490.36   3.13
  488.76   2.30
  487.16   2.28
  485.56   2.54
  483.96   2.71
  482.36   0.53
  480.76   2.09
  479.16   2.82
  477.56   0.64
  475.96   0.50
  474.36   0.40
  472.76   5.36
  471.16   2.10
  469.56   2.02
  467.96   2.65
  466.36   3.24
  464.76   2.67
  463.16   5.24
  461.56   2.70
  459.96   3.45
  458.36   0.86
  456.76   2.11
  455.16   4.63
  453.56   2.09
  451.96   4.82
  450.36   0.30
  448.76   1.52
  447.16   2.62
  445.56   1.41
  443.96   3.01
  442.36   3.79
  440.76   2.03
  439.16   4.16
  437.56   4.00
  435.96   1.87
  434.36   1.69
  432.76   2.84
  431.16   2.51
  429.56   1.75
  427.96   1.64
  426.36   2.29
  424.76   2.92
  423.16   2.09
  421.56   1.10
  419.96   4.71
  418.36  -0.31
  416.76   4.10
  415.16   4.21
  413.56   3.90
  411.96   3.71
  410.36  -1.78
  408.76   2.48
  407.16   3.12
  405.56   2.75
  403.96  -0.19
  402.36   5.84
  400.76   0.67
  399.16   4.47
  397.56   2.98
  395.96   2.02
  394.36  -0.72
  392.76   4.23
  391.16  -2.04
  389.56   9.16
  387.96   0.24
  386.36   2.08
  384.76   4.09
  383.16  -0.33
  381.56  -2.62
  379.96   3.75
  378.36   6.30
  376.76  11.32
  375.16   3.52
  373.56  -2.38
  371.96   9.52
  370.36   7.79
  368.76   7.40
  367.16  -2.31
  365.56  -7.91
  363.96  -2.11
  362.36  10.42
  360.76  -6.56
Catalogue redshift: 1.432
